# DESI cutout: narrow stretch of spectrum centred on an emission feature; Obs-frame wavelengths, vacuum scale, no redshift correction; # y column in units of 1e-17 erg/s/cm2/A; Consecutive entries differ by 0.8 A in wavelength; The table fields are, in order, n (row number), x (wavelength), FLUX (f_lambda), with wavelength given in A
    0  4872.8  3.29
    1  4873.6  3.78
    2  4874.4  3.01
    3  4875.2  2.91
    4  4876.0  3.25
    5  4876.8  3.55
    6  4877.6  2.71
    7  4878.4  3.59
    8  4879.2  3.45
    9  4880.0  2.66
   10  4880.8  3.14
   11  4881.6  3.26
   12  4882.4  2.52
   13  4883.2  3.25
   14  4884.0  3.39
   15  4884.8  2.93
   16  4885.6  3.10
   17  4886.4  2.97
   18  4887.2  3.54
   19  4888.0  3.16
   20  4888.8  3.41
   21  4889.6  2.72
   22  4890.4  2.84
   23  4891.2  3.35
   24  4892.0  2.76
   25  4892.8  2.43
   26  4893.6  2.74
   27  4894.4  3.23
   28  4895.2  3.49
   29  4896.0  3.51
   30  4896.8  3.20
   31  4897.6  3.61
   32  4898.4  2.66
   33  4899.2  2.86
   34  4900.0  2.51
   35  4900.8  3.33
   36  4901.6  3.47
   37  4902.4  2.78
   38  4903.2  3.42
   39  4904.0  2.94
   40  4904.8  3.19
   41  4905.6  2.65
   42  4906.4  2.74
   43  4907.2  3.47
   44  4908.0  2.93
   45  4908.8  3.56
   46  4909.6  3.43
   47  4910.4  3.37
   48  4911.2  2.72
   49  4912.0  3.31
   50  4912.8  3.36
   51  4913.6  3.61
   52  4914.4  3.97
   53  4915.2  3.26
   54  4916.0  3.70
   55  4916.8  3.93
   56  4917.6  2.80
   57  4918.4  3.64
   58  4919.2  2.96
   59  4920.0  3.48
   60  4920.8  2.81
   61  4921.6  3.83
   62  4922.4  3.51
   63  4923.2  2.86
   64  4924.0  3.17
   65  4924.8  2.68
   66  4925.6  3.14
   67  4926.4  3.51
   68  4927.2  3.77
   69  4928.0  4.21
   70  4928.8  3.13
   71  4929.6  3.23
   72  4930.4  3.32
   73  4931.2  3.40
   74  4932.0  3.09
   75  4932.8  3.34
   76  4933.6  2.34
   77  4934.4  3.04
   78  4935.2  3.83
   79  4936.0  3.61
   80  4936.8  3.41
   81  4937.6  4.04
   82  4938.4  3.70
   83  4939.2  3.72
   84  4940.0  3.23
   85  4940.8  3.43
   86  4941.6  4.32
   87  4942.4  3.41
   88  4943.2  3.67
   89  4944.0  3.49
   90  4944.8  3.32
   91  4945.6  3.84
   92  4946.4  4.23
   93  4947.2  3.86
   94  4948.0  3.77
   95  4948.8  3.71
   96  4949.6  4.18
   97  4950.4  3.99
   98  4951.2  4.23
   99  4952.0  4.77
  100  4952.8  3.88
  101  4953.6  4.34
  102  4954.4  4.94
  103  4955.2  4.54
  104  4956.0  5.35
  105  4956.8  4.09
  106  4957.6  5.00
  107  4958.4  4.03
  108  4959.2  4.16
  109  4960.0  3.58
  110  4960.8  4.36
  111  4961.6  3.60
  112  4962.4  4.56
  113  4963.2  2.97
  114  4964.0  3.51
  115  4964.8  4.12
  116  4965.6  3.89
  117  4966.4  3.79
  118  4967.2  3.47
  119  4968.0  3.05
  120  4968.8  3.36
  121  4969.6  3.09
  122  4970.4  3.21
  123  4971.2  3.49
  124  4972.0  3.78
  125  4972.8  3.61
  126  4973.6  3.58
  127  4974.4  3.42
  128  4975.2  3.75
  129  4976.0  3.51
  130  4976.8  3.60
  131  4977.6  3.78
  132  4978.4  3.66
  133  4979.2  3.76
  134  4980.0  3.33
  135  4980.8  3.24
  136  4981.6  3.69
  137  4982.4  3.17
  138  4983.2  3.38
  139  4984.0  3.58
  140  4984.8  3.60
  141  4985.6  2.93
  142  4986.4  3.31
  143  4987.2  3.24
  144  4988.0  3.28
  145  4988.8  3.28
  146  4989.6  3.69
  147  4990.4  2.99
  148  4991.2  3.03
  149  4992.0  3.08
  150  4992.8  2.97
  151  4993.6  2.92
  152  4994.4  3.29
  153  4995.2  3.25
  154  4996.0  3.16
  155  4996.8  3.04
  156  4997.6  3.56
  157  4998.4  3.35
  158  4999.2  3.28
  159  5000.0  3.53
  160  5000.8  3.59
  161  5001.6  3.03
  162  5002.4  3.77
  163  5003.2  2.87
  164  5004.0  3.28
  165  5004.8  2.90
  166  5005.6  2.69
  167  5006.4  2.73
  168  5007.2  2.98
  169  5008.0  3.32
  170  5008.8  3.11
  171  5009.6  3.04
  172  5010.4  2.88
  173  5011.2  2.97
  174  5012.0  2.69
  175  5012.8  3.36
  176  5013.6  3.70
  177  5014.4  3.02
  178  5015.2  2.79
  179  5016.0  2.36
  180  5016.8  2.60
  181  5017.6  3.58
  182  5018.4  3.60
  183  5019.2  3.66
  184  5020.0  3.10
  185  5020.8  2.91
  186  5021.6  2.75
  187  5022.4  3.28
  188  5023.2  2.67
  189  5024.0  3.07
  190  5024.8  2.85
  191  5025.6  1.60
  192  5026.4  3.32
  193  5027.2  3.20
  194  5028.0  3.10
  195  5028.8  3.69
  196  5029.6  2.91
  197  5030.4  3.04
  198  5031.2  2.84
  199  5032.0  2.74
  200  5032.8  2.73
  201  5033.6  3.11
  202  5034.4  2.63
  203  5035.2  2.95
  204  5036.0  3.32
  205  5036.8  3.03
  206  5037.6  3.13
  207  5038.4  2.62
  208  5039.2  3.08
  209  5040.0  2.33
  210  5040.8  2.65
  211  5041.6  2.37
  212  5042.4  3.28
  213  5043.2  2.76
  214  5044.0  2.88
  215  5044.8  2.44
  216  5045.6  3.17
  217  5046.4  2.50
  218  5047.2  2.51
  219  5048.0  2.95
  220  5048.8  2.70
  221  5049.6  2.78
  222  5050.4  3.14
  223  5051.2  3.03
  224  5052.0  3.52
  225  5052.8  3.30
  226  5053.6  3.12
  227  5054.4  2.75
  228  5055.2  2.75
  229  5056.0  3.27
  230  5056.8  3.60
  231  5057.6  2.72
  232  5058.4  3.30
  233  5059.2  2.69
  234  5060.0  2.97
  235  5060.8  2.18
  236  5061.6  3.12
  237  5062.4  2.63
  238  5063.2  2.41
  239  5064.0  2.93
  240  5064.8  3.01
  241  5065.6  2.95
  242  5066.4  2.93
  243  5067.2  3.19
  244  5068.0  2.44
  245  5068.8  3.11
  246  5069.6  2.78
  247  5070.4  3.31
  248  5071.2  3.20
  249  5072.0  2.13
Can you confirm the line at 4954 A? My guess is C III]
